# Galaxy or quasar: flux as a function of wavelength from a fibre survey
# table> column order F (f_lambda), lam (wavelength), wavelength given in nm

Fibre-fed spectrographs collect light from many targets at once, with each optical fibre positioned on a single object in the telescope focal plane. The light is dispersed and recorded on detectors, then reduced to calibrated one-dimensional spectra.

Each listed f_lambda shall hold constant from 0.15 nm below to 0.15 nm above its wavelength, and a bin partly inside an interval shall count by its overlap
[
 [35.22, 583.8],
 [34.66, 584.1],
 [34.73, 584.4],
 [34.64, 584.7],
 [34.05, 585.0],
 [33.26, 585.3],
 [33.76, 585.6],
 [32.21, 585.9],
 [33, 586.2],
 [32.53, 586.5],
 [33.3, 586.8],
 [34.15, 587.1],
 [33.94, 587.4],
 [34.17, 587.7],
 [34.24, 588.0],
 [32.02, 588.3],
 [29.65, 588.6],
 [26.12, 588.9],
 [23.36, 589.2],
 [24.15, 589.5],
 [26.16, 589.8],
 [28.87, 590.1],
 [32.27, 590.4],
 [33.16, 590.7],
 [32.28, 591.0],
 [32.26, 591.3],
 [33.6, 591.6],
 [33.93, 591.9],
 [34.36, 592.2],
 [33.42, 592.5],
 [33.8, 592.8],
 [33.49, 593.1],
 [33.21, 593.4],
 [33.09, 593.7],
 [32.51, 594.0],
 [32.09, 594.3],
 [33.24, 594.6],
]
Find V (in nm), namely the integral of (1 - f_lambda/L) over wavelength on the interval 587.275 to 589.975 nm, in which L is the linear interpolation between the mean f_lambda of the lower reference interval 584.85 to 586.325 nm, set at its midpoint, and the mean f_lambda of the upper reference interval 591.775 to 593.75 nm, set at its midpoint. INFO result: 0.34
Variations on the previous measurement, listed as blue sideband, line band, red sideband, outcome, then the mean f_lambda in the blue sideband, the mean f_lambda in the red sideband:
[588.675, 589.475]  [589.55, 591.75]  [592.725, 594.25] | -0.23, 25.1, 33.1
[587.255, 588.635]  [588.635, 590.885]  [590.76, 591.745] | 0.34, 33.1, 32.7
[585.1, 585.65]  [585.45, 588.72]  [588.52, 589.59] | -0.36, 33.5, 25.7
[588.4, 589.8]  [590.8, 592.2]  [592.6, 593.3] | -0.11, 26.1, 33.6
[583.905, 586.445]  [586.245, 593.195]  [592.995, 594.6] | 0.37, 33.8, 32.9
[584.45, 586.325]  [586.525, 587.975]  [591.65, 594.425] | -0.01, 33.6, 33.3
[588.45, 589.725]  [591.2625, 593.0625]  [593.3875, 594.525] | -0.21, 25.8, 32.7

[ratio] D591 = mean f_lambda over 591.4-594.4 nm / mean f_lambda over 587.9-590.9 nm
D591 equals 1.15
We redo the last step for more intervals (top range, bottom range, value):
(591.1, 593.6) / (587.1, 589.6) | 1.11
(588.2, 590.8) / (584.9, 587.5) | 0.85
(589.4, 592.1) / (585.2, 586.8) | 0.94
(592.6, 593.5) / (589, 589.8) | 1.38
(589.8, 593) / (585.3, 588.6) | 0.98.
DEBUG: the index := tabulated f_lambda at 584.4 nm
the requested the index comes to 34.73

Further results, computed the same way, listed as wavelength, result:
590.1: 28.87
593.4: 33.21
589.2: 23.36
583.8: 35.22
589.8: 26.16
